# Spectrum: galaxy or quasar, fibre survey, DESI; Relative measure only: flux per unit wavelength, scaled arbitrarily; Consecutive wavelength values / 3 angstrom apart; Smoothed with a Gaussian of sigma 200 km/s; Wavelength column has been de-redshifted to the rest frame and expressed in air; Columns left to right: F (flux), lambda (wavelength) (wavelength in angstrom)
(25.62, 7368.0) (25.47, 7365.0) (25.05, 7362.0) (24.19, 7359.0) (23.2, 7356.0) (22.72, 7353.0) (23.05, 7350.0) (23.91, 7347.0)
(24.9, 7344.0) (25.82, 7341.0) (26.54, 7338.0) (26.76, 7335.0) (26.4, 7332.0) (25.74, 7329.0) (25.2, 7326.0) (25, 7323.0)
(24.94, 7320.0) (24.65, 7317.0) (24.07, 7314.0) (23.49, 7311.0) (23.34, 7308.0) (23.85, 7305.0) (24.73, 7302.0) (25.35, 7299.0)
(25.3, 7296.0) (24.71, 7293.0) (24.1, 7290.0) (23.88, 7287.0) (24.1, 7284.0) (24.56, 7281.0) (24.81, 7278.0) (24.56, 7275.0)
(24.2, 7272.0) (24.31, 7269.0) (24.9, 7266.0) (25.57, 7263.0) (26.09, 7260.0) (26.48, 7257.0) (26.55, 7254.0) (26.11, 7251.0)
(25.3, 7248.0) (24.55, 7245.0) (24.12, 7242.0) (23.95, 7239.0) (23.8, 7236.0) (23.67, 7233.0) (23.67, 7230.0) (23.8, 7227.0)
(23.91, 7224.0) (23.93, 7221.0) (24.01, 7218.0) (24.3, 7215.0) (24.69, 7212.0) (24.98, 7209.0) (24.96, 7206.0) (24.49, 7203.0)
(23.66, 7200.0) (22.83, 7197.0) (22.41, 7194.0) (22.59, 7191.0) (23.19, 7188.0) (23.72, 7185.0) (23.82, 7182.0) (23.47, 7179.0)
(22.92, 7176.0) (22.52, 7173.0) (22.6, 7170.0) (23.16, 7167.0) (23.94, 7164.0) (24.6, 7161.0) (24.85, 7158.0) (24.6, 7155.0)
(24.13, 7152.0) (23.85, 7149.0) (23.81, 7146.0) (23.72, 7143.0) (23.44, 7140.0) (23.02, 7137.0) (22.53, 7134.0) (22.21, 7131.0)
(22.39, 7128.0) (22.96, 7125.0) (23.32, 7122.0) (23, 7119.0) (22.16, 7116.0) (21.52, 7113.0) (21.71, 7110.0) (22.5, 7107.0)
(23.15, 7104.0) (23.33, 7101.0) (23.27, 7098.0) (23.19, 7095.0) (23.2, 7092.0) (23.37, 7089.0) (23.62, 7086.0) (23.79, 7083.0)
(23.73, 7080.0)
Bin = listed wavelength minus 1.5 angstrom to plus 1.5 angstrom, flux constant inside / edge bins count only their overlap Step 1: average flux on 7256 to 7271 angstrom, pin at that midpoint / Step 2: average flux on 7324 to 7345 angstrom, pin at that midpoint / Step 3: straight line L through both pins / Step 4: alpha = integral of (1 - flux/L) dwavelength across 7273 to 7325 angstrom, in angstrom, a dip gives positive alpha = 2.5 angstrom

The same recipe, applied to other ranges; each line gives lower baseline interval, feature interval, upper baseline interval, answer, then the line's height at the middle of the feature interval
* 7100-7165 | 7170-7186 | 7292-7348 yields 0.3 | 23.6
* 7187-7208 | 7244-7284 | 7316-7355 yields -1.6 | 24.2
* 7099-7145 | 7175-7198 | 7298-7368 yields 0.2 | 23.4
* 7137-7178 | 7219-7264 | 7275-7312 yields -1.2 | 24.1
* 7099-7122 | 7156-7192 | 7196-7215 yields 0.4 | 23.7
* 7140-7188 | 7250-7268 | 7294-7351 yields -1.1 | 24.4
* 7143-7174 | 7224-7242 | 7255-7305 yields 0.5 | 24.4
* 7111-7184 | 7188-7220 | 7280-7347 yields -0.1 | 23.8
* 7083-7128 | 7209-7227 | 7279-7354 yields -0.3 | 23.9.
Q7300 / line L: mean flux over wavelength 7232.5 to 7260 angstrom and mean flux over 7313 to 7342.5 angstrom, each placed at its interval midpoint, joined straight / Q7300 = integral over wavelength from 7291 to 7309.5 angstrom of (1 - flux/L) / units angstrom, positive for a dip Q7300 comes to 0.61 angstrom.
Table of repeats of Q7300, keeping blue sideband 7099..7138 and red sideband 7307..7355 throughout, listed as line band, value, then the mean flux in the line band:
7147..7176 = -0.9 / 23.8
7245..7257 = -1.0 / 25.9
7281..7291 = 0.1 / 24.1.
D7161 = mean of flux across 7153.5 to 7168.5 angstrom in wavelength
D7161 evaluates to 24.2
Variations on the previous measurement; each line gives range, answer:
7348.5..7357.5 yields 23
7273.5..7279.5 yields 24.7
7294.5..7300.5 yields 25.3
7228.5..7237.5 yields 23.7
